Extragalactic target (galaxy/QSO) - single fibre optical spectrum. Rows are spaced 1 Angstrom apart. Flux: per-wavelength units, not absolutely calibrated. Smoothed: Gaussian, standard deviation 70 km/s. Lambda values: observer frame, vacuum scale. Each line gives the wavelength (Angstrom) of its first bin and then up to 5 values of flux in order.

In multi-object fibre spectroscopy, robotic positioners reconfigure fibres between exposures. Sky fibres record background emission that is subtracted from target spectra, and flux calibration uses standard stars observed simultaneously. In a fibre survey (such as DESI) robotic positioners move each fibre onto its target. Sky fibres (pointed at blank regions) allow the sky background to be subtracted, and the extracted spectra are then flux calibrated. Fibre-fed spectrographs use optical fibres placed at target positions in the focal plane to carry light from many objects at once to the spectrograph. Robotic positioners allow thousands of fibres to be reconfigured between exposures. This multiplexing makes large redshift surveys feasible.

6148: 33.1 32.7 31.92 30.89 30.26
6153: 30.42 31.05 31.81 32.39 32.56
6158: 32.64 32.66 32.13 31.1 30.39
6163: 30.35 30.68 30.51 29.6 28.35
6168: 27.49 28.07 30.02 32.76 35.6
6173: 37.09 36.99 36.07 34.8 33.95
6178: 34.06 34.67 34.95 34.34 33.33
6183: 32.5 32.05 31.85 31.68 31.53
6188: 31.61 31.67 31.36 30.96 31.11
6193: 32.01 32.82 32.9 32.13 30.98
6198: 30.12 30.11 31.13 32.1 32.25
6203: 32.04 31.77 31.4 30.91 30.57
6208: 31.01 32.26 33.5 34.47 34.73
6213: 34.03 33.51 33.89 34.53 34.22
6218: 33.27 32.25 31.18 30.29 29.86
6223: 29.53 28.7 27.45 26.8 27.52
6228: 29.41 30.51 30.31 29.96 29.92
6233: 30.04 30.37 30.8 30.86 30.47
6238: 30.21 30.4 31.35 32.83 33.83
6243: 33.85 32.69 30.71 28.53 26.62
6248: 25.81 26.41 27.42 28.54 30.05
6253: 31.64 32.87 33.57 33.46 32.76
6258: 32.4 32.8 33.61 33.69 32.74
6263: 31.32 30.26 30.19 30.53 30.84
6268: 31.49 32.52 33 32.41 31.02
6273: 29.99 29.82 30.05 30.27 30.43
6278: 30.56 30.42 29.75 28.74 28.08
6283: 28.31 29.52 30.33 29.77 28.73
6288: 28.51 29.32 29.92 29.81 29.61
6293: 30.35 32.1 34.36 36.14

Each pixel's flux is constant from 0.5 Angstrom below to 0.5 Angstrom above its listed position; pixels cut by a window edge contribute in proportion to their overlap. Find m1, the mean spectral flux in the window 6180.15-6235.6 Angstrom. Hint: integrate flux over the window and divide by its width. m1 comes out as 31.5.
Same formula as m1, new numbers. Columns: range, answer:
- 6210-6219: 33.9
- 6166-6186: 33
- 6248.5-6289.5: 30.7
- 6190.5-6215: 32.1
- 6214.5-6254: 30.4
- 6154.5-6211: 32.1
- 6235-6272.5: 31.2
